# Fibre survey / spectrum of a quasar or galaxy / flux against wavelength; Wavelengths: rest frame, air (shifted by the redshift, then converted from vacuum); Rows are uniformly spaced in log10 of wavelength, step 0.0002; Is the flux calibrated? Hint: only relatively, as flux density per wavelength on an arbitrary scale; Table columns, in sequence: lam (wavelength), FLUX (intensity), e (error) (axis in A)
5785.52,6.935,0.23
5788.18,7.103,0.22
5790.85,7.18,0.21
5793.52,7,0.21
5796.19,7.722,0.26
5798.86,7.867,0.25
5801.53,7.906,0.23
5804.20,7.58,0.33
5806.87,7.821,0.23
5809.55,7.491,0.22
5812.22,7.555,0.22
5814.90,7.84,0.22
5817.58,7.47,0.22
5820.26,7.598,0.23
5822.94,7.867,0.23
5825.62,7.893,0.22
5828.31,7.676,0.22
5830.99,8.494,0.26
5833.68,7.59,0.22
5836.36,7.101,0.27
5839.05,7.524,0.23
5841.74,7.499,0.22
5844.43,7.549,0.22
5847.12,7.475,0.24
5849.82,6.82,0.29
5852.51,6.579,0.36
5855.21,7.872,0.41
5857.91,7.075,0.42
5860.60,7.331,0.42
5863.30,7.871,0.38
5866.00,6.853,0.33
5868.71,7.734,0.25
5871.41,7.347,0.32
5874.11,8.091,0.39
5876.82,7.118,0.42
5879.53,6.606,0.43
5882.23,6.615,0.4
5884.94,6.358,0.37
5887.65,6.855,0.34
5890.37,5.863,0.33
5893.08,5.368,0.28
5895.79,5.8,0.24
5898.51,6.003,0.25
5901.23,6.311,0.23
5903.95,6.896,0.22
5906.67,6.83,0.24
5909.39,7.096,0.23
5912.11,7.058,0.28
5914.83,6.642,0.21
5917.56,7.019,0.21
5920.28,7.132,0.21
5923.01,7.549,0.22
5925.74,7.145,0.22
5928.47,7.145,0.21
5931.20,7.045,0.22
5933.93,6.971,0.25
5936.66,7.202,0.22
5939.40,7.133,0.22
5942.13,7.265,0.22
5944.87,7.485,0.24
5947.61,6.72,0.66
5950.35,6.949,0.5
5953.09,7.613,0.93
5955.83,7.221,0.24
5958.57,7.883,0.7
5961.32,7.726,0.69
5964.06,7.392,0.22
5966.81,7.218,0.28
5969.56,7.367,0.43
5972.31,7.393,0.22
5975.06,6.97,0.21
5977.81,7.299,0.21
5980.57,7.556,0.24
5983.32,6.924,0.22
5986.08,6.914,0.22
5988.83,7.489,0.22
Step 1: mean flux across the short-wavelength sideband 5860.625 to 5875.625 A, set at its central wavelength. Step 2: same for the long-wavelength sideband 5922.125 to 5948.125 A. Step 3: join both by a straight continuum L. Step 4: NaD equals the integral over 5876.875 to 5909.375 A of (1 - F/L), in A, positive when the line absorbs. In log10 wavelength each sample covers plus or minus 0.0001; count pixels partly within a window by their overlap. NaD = 4.5 A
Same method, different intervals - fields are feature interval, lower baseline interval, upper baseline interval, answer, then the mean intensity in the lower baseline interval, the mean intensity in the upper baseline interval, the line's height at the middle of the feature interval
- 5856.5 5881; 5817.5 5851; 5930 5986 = 0.5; 7.59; 7.26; 7.5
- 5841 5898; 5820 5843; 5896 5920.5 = 2.0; 7.7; 6.71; 7.21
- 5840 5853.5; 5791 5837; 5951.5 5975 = 0.7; 7.67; 7.44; 7.62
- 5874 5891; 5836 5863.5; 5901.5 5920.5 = 0.9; 7.32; 6.91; 7.1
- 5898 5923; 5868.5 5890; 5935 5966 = 1.0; 7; 7.32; 7.14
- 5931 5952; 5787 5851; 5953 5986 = 0.8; 7.57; 7.35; 7.39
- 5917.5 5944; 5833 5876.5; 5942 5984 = 0.6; 7.39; 7.32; 7.34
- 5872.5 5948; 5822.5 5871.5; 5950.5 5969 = 6.4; 7.48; 7.47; 7.47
